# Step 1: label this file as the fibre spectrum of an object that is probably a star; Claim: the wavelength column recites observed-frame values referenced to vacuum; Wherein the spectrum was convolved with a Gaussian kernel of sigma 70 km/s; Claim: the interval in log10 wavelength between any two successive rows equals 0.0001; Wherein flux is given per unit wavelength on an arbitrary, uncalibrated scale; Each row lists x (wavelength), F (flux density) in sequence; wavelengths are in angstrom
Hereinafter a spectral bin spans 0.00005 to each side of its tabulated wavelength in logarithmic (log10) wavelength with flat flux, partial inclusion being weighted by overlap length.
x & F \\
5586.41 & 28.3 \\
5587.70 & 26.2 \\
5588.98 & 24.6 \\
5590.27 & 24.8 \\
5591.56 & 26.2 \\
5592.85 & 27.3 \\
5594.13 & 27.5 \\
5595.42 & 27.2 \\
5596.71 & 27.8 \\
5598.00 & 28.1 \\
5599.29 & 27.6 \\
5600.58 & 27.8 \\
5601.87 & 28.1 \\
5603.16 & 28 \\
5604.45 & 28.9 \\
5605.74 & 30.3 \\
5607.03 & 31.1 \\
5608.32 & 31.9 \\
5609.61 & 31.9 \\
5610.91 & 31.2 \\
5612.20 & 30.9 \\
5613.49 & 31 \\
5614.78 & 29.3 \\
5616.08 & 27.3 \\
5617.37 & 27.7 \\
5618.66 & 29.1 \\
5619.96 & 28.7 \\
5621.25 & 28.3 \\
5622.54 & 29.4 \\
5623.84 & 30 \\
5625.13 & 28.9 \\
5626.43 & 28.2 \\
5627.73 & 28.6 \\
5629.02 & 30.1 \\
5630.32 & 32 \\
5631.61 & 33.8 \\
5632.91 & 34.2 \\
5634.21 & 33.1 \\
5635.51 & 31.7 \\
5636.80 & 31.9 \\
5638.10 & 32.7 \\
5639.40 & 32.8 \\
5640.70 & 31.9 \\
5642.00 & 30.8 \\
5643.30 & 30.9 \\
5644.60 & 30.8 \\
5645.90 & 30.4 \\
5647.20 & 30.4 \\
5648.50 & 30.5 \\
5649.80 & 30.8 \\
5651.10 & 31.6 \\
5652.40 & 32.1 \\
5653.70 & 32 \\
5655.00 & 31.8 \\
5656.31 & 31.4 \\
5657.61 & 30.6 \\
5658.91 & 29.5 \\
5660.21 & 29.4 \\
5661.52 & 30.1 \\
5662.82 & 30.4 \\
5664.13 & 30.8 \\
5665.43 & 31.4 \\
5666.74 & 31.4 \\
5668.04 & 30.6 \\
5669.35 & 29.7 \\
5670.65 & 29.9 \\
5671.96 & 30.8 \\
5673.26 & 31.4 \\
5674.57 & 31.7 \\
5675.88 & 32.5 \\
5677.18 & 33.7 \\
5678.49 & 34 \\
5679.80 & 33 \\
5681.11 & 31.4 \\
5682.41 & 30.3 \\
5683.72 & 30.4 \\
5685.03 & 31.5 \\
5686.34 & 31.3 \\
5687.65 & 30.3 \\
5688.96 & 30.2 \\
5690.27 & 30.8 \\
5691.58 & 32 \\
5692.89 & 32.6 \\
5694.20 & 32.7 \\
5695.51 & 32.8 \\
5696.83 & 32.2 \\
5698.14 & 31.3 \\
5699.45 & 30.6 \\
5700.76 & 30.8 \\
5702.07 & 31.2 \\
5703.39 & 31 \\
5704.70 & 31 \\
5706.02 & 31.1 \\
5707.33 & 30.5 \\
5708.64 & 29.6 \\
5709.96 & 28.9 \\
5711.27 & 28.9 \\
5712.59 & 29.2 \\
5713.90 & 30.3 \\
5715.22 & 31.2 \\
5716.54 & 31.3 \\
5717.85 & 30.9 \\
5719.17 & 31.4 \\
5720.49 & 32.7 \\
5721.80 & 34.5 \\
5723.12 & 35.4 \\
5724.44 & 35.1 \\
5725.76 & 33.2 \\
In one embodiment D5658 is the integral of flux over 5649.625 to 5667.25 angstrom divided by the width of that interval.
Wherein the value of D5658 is 30.9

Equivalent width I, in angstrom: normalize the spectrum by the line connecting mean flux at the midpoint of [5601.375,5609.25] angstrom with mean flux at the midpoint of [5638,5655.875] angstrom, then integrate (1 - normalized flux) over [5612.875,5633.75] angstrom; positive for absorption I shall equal 0.5 angstrom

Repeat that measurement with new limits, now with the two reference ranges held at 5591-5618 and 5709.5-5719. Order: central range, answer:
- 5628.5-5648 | -1.7 angstrom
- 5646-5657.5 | -0.7 angstrom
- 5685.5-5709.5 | -1.0 angstrom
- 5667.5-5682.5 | -1.0 angstrom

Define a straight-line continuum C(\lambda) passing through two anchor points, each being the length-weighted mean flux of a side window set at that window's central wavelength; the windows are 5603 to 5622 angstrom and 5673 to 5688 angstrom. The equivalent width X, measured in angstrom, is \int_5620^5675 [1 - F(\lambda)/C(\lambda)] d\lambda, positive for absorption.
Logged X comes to -0.1 angstrom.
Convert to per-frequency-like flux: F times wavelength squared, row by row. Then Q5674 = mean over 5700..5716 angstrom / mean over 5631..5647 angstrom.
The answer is 1.0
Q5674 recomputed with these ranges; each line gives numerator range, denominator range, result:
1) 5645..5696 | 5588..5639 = 1.08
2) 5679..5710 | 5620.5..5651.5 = 1.03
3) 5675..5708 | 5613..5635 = 1.08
